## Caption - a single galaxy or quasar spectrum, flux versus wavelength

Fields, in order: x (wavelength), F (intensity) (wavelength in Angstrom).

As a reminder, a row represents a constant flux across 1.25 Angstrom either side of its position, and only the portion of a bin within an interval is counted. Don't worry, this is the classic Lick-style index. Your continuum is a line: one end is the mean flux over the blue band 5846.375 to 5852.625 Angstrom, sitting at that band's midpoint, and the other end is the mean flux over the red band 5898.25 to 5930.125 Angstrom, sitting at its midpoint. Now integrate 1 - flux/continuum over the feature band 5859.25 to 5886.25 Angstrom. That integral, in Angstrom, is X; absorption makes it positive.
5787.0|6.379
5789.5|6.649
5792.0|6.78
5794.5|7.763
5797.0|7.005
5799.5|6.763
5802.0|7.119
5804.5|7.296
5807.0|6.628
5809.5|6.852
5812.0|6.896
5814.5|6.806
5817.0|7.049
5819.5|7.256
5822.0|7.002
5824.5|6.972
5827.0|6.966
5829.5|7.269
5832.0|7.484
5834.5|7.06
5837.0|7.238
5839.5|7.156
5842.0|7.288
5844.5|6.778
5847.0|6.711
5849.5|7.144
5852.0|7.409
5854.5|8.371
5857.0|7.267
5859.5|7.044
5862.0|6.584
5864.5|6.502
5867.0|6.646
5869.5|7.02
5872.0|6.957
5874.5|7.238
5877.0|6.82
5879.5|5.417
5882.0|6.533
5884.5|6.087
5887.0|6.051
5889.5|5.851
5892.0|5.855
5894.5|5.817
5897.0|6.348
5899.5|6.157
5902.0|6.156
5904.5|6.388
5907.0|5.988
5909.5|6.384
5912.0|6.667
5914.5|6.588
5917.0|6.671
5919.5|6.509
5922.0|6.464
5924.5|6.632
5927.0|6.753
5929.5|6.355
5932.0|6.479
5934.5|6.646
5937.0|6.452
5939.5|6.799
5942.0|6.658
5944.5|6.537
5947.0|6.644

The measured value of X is 1.0 Angstrom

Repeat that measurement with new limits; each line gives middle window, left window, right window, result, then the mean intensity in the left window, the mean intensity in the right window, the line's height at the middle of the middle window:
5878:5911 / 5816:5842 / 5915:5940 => 3.3 Angstrom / 7.15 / 6.57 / 6.77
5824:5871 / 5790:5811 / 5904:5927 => -2.1 Angstrom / 7.01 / 6.49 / 6.8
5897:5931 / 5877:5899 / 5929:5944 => -0.6 Angstrom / 6.05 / 6.57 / 6.33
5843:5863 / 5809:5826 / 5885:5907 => -1.8 Angstrom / 6.98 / 6.07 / 6.57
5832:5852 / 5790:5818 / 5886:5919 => -1.2 Angstrom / 6.99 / 6.23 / 6.7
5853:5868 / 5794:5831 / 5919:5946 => -0.5 Angstrom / 7.03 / 6.57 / 6.85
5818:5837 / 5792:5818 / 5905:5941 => -0.6 Angstrom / 7.01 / 6.53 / 6.91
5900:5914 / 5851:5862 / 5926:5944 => 1.1 Angstrom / 7.42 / 6.59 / 6.88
